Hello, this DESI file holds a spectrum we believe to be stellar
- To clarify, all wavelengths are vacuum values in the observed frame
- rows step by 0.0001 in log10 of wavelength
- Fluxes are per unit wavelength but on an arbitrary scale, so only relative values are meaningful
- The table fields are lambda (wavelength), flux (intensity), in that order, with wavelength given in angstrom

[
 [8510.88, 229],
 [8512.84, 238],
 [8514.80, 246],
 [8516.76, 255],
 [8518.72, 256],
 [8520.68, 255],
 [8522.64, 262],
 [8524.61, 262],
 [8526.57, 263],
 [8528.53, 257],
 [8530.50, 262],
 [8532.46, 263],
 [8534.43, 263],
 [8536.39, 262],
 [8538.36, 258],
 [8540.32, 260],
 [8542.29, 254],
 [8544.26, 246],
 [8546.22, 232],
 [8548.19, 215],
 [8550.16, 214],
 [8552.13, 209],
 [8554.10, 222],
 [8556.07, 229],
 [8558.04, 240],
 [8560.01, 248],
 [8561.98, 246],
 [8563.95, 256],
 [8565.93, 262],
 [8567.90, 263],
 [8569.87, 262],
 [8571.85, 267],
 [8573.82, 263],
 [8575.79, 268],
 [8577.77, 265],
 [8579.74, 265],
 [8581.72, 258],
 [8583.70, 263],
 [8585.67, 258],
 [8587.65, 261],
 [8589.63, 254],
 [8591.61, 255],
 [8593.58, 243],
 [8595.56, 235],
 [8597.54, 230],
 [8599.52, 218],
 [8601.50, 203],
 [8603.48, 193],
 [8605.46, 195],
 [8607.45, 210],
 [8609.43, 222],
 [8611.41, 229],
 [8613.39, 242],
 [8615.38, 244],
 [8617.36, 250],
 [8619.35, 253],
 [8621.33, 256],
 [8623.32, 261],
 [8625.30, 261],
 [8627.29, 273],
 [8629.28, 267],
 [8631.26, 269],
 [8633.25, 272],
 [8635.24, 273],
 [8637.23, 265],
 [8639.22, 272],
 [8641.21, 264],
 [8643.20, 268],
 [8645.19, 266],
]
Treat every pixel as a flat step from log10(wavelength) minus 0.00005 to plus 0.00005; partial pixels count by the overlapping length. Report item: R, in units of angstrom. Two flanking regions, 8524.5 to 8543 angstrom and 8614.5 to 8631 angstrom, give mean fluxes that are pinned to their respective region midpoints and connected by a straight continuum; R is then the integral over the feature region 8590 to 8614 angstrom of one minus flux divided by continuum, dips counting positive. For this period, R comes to 3.3 angstrom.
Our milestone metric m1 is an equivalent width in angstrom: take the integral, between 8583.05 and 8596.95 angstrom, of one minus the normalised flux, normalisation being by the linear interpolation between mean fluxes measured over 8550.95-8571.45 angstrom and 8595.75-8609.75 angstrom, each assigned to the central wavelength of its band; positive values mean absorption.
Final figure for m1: -1.9 angstrom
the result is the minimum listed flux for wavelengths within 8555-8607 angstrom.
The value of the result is 193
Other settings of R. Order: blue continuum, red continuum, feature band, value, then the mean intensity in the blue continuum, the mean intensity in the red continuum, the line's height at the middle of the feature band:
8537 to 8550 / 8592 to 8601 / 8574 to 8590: -1.8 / 243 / 232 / 235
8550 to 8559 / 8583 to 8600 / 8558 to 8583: -2.8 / 224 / 247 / 234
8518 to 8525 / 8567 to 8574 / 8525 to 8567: 2.4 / 258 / 264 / 261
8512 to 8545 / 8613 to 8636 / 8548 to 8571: 1.6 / 257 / 260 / 258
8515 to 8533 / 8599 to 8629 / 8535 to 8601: -0.2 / 259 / 235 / 247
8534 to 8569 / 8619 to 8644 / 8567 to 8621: 2.4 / 243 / 266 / 255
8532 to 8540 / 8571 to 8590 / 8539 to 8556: 1.9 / 261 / 262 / 262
